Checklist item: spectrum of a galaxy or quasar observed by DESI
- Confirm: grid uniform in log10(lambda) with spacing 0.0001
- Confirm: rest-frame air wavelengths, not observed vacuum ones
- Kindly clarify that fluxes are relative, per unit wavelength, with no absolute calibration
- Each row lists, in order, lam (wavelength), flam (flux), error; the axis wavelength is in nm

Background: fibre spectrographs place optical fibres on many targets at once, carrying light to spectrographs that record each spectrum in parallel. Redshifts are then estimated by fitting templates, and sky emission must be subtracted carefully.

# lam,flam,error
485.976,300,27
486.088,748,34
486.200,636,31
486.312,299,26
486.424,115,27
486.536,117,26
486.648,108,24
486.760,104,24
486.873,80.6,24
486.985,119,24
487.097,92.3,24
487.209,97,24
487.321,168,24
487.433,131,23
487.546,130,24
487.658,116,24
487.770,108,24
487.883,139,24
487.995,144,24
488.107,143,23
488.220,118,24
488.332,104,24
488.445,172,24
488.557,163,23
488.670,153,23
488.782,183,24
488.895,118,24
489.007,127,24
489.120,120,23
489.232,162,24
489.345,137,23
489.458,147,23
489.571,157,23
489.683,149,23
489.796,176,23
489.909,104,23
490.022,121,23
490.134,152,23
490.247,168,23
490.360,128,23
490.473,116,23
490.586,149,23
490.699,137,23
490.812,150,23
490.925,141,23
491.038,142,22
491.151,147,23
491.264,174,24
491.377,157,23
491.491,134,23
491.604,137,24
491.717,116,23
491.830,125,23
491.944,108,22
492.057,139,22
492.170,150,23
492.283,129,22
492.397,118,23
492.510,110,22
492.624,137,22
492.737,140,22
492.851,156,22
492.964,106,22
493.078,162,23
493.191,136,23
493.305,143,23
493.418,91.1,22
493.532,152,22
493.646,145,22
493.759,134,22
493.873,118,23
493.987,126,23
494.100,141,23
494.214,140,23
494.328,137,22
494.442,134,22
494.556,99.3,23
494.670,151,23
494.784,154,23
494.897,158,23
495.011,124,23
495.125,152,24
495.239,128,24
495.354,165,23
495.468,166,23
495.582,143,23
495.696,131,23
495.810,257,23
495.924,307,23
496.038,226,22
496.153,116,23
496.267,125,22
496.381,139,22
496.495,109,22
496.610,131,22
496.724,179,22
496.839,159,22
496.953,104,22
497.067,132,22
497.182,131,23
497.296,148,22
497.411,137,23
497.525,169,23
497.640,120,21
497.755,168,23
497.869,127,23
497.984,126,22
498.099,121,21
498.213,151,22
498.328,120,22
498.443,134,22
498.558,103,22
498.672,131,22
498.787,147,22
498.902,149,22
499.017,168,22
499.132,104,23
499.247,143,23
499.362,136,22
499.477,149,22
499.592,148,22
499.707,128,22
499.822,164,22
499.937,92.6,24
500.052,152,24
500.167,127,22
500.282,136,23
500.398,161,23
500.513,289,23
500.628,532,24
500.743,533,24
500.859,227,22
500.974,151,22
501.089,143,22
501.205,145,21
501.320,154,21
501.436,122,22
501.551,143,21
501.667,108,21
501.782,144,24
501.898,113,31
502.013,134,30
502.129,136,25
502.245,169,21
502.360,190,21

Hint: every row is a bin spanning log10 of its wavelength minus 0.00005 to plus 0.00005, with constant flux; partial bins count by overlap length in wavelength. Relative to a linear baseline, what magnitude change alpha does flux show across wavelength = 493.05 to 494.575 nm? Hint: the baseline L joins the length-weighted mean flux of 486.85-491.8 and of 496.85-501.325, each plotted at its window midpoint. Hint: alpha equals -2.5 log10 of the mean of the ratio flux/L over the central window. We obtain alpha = 0.13 mag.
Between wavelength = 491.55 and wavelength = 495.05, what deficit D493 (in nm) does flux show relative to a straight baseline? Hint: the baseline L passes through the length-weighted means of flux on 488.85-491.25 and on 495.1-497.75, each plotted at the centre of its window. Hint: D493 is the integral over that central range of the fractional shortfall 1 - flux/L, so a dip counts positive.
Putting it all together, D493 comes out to 0.37 nm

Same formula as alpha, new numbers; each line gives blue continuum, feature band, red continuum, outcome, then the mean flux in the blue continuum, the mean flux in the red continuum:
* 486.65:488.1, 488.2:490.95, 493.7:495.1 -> -0.15 mag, 119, 135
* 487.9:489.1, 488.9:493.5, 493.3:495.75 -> 0.02 mag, 142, 138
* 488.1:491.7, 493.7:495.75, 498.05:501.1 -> 0.15 mag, 143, 176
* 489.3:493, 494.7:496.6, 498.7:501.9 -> -0.03 mag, 138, 176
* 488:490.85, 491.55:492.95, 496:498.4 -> 0.09 mag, 142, 139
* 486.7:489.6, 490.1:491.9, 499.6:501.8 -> 0.03 mag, 132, 192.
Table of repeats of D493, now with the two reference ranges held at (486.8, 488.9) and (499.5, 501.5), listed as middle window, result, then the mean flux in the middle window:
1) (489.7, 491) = 0.03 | 140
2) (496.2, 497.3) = 0.27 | 135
